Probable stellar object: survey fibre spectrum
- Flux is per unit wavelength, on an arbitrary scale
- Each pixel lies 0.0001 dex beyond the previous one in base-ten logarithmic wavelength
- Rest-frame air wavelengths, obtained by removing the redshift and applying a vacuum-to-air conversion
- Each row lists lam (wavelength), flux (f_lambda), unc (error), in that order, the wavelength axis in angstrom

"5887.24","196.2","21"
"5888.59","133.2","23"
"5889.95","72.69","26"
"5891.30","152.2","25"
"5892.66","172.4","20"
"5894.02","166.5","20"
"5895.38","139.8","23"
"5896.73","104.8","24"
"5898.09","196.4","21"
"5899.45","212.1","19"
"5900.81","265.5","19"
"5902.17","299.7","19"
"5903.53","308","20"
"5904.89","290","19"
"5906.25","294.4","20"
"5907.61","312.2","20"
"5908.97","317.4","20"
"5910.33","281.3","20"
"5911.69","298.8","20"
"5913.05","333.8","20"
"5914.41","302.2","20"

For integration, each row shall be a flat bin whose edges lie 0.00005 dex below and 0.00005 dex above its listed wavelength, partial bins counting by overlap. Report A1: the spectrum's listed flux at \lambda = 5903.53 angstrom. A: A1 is 308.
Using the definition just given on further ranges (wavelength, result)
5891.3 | 152.2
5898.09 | 196.4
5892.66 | 172.4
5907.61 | 312.2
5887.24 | 196.2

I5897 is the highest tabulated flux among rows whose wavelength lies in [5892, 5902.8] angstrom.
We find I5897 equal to 299.7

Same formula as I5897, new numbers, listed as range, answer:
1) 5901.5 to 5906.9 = 308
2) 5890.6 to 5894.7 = 172.4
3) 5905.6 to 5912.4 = 317.4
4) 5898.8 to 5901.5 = 265.5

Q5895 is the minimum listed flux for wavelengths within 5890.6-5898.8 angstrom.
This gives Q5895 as 104.8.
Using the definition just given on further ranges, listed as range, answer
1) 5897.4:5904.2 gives 196.4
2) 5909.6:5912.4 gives 281.3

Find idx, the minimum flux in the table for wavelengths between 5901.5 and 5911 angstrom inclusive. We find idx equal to 281.3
